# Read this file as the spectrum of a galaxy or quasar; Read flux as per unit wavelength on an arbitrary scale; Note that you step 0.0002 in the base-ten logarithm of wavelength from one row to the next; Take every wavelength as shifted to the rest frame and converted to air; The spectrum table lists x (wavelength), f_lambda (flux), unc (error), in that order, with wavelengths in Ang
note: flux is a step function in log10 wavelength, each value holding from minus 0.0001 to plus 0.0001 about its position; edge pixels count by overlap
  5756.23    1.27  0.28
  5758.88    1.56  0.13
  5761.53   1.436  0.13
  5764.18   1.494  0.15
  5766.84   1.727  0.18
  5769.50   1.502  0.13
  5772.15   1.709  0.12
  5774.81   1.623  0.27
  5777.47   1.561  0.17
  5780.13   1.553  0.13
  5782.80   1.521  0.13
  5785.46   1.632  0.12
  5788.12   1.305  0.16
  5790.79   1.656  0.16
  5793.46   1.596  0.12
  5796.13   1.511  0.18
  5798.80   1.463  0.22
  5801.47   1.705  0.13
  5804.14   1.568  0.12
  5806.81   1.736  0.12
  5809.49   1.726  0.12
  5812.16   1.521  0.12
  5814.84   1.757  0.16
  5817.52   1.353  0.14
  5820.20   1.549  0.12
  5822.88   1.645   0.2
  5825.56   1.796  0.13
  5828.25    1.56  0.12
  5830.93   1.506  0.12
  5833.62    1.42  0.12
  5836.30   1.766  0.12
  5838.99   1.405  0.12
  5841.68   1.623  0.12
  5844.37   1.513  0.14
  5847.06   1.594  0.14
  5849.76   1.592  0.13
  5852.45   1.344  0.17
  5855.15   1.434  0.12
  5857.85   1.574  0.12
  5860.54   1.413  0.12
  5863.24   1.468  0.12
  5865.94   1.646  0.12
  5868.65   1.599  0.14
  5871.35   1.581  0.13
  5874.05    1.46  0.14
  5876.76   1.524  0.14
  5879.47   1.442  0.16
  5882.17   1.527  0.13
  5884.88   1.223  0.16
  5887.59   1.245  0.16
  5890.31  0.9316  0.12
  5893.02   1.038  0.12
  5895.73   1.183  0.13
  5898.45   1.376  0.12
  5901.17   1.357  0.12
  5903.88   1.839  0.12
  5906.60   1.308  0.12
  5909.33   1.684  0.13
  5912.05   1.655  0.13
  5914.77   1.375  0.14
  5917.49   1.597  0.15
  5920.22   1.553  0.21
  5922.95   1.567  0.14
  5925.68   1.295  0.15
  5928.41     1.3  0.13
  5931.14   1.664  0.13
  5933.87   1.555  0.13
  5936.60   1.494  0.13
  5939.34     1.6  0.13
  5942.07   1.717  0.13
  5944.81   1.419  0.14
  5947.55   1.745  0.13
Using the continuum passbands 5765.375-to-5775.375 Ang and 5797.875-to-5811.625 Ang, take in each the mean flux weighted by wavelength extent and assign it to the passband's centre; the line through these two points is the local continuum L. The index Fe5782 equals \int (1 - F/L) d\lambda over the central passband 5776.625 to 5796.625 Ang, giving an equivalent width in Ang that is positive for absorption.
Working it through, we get 1.2 Ang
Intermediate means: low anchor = 1.64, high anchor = 1.64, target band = 1.54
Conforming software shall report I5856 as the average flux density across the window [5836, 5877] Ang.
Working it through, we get 1.53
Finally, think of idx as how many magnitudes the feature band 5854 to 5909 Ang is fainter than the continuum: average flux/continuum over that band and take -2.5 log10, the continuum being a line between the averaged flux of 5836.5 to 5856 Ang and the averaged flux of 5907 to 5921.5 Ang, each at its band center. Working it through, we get 0.091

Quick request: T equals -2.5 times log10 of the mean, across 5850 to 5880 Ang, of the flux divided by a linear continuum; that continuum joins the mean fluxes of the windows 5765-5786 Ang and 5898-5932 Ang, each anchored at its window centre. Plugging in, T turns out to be 0.03 mag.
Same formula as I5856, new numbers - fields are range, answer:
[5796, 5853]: 1.58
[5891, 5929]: 1.43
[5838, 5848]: 1.54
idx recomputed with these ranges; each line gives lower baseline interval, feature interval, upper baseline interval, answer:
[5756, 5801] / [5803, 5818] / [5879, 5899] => -0.12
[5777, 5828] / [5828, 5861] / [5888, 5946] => 0.01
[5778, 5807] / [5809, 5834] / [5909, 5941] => -0.02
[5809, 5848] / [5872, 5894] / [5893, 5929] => 0.14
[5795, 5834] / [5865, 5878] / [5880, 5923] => -0.07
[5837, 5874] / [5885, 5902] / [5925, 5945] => 0.27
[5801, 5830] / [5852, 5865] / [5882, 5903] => -0.04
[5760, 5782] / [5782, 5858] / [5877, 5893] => -0.09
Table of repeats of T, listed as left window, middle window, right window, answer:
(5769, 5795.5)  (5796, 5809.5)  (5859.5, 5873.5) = -0.039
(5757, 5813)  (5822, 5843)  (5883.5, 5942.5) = -0.047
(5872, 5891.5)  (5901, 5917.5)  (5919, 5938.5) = -0.090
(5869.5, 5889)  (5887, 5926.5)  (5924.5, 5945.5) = 0.051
